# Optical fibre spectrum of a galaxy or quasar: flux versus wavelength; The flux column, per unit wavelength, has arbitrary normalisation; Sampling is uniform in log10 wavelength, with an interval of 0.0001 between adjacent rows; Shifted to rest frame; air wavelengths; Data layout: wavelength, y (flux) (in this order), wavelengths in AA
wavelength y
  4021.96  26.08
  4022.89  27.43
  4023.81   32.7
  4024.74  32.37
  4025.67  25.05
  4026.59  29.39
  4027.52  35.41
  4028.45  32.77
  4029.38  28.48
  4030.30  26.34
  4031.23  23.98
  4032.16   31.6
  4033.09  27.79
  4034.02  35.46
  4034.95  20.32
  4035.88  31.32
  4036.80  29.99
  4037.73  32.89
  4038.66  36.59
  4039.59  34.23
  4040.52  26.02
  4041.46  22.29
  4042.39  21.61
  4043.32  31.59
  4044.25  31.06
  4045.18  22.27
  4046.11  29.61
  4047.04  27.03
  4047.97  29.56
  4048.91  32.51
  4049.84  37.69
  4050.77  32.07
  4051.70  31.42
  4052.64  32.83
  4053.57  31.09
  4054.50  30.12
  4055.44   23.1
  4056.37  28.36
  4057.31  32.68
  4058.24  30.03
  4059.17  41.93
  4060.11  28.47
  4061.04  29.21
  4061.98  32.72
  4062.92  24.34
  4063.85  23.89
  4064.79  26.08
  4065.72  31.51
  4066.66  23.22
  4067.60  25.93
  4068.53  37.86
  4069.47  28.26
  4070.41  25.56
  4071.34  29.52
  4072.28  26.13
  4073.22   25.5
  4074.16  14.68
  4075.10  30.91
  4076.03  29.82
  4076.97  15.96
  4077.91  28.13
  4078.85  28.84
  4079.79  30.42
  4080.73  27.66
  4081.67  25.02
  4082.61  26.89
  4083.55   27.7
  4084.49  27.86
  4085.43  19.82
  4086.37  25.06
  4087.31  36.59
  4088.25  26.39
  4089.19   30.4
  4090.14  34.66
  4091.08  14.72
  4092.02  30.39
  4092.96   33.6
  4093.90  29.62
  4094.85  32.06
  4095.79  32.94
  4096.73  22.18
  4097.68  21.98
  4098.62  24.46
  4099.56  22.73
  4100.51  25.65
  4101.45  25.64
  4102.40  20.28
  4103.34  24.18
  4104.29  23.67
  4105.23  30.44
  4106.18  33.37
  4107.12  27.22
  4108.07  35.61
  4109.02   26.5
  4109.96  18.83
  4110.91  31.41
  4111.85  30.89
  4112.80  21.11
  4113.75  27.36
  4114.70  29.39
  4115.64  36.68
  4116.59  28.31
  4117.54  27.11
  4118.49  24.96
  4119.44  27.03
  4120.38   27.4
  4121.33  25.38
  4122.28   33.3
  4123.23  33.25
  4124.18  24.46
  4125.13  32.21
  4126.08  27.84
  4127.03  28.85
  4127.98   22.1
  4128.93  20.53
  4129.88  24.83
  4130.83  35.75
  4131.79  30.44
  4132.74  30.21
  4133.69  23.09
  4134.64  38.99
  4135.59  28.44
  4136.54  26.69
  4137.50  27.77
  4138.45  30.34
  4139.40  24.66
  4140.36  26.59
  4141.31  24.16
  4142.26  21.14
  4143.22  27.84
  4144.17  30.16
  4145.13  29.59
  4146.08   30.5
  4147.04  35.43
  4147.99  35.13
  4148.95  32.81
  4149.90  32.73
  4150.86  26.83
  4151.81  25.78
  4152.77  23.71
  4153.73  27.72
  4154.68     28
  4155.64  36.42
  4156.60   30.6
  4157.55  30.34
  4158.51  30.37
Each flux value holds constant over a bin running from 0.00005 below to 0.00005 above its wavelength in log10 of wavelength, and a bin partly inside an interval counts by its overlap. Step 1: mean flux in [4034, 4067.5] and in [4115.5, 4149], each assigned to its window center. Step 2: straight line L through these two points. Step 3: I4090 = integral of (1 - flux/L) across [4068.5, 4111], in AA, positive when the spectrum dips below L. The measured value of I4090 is 3.0 AA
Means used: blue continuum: 29.5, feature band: 27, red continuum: 28.6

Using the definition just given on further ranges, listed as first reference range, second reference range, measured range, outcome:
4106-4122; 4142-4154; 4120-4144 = 0.73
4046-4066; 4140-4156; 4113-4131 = 0.85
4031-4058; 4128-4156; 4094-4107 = 1.27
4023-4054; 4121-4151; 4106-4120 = 0.39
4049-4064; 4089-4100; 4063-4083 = 1.80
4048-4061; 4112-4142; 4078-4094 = 1.10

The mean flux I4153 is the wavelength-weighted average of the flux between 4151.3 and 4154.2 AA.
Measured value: 25.7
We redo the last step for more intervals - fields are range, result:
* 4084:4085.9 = 23.9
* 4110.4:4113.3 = 27.7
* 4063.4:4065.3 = 25.2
